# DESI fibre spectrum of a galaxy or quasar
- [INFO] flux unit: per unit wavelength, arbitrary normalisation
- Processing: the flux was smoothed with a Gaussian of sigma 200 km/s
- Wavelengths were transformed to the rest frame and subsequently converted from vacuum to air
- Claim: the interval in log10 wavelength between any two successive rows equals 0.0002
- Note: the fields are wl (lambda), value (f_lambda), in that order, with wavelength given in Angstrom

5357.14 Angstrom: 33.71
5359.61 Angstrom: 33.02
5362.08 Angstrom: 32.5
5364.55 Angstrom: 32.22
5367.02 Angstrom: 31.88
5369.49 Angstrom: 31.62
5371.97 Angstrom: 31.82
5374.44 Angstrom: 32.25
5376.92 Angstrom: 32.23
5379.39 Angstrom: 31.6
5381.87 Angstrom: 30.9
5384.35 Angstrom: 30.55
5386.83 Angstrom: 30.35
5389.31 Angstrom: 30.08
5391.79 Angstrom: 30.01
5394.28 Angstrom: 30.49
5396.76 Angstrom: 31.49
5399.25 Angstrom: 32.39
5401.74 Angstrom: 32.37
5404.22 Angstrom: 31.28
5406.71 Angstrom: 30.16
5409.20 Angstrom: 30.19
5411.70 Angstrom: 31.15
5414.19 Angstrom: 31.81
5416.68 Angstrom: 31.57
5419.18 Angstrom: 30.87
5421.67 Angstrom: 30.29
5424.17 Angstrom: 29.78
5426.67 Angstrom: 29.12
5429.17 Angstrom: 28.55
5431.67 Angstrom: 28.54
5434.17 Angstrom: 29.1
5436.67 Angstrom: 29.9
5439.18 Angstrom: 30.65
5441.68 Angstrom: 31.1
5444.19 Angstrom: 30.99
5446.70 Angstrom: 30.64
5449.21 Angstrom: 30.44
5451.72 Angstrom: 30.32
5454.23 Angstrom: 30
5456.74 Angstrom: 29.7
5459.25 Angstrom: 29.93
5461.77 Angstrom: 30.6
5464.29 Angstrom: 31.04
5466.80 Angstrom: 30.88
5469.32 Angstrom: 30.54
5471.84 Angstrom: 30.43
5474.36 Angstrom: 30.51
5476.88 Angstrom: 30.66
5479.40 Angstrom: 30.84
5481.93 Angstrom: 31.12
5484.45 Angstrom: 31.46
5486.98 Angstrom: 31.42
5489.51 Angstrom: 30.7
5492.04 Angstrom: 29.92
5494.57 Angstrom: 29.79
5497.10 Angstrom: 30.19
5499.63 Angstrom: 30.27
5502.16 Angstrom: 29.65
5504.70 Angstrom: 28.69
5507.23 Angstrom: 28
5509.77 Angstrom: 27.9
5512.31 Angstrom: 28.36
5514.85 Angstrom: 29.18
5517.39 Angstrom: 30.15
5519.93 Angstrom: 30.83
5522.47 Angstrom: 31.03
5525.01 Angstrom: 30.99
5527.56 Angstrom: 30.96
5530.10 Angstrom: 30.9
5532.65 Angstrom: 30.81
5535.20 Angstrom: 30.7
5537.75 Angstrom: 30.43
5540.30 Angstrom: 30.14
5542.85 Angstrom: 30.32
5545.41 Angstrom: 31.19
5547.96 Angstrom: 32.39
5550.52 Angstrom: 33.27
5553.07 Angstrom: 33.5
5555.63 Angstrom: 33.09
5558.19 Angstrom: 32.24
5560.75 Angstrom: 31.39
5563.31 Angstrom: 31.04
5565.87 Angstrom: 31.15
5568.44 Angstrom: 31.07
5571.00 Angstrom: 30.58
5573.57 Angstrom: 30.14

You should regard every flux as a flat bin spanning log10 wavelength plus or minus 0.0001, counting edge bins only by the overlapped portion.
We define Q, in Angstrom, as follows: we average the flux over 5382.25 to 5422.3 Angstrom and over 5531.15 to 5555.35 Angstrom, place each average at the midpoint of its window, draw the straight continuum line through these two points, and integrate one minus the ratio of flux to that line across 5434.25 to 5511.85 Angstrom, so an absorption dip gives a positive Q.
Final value 2.4 Angstrom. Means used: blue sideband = 31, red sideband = 31.5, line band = 30.2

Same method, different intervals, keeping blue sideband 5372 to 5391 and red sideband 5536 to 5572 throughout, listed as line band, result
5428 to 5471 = 1.57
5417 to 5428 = 0.39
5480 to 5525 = 2.11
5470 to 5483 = 0.28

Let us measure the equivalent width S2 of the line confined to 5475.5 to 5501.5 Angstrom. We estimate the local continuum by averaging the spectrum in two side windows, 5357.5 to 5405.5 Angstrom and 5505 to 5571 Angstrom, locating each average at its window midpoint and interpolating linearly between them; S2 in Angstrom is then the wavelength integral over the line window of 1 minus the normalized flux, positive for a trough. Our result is 0.37 Angstrom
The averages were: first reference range 31.6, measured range 30.6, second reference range 30.8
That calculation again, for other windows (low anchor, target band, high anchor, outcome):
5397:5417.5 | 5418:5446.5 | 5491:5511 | 0.8 Angstrom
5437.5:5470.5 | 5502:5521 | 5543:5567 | 1.4 Angstrom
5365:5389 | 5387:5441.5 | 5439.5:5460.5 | 0.8 Angstrom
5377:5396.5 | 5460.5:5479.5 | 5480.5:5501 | 0.0 Angstrom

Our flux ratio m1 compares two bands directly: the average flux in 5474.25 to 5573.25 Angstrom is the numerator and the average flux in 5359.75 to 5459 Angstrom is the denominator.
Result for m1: 1.0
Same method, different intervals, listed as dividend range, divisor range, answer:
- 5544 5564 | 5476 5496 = 1.05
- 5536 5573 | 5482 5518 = 1.06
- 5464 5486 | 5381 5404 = 1.00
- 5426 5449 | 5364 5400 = 0.96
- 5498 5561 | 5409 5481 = 1.01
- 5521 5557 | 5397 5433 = 1.03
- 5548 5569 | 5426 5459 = 1.07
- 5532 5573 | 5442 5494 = 1.03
